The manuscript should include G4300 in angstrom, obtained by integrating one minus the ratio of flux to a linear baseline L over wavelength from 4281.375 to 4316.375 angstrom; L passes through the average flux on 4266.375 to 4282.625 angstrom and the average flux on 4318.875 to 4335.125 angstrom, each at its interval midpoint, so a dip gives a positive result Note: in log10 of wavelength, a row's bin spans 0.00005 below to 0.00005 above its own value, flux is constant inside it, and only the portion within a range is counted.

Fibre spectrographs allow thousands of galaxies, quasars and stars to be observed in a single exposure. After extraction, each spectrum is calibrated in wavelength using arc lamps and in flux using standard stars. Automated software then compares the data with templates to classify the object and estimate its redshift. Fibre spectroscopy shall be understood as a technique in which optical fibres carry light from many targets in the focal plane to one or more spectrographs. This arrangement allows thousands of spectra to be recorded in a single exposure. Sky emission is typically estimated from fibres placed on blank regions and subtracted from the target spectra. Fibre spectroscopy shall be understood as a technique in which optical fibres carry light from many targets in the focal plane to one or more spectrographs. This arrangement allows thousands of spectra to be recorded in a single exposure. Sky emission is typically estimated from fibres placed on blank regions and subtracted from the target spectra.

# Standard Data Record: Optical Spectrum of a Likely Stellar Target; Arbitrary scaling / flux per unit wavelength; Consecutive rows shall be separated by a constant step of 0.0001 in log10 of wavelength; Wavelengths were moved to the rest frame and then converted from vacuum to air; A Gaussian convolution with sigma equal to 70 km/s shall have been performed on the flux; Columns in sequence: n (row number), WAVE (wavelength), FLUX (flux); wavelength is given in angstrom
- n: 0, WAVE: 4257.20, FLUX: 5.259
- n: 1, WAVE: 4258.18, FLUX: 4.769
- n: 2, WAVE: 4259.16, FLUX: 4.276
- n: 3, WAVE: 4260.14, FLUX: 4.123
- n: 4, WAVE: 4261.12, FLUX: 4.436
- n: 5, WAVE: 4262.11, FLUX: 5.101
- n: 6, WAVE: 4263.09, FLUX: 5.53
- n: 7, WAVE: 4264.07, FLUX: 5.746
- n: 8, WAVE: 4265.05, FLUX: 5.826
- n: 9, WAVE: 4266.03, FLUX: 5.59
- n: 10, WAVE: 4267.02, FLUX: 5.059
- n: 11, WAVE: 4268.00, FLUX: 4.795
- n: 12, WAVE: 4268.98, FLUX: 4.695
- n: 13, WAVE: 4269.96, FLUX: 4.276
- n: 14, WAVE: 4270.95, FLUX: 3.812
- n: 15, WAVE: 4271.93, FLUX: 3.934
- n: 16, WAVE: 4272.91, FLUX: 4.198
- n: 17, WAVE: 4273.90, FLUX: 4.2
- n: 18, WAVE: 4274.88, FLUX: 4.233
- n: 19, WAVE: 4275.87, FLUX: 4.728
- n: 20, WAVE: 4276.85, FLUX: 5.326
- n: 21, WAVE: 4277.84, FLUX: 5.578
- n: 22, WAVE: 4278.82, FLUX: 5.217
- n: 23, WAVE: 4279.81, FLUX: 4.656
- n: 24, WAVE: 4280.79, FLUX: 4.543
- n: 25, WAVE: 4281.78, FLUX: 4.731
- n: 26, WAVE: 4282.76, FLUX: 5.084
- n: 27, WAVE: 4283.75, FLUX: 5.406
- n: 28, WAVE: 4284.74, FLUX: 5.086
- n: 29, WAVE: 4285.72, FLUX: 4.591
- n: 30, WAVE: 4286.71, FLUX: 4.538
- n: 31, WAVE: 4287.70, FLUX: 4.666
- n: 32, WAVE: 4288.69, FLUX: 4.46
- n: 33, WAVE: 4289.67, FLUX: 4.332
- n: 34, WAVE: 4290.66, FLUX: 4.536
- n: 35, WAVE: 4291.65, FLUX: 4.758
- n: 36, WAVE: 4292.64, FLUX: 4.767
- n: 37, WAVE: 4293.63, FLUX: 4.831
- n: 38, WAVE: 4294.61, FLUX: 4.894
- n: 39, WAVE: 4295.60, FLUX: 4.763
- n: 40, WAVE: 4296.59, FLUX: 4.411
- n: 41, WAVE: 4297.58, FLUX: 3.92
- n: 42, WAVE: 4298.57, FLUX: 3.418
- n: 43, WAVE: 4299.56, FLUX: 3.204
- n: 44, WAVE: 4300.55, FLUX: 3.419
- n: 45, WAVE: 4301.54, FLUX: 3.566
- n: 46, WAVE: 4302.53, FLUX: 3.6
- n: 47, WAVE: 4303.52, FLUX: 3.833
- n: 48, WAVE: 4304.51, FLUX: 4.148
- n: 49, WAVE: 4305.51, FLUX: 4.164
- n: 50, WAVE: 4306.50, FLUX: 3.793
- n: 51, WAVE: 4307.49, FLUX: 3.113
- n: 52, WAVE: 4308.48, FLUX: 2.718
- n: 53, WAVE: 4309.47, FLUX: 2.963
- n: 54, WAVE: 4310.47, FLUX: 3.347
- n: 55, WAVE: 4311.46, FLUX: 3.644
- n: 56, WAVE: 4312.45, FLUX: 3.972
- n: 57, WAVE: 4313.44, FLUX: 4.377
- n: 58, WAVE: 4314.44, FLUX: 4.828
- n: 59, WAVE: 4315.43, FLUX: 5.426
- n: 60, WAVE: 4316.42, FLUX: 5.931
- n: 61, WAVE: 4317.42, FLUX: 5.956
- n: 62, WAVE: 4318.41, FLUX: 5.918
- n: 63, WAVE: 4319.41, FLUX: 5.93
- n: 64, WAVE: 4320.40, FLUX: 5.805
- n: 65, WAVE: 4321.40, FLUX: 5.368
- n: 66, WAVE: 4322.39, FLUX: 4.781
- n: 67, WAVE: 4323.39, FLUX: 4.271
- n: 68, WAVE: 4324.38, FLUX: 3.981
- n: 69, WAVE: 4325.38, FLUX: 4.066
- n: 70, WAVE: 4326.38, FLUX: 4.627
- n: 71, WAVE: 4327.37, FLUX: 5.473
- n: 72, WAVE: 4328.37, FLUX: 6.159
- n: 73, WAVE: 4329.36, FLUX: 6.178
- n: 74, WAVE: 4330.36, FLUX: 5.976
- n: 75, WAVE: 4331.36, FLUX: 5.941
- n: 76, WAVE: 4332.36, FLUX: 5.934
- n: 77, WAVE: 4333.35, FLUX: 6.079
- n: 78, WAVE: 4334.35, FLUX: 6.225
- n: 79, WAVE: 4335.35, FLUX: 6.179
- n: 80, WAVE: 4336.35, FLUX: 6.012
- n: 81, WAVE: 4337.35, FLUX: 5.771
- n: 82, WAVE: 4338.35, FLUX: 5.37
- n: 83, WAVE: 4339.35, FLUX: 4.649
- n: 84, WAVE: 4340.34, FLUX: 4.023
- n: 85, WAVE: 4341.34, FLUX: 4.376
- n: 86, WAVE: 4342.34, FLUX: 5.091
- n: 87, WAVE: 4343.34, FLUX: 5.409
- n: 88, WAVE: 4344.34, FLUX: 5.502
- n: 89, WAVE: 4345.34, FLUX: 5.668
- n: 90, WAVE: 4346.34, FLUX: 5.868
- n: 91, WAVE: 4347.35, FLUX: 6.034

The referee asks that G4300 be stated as 5.4 angstrom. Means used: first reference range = 4.64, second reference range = 5.44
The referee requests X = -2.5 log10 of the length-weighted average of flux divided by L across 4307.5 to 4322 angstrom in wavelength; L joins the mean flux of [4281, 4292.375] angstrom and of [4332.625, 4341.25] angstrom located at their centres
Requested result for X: 0.11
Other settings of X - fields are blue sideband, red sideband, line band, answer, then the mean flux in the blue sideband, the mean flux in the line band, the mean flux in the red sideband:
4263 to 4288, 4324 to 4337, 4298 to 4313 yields 0.433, 4.84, 3.53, 5.62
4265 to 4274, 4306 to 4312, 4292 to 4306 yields -0.130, 4.6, 4.07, 3.27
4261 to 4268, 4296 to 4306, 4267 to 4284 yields 0.038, 5.33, 4.67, 3.77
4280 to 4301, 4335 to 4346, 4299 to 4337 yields 0.042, 4.5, 4.76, 5.28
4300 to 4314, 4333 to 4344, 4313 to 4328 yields -0.179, 3.62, 5.13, 5.37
